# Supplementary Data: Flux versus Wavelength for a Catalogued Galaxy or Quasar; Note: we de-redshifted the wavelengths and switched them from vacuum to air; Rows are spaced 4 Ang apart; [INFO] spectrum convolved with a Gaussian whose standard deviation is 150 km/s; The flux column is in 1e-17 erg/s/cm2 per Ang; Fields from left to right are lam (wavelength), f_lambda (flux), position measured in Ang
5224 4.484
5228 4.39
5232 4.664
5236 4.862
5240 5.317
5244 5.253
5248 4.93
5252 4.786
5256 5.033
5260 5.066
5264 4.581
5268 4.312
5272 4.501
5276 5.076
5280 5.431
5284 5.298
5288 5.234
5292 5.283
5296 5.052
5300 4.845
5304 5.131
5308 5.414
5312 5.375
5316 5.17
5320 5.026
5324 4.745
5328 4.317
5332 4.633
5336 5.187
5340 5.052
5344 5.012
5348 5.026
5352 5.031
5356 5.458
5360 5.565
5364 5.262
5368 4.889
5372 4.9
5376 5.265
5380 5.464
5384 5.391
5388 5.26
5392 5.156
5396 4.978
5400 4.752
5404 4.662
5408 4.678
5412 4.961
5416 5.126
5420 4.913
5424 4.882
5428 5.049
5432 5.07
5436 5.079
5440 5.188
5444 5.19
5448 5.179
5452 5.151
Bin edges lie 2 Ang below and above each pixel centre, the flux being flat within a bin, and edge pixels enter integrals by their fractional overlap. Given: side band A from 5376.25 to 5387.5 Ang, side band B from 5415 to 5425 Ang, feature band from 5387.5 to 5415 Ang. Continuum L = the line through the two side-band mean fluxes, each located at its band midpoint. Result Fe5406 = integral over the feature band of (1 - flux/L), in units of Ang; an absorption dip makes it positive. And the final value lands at 1.4 Ang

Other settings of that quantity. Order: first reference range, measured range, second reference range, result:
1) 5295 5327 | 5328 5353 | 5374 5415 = 0.7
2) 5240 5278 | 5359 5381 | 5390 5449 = -1.1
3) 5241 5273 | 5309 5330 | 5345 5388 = 0.4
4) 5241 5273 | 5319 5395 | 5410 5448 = -1.9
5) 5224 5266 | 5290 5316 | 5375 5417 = -1.3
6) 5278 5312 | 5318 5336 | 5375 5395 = 1.7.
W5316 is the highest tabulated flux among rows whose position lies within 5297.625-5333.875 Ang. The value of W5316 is 5.414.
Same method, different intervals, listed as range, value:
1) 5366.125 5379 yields 5.265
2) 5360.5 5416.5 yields 5.464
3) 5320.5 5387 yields 5.565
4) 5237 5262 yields 5.317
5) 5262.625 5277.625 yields 5.076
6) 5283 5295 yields 5.298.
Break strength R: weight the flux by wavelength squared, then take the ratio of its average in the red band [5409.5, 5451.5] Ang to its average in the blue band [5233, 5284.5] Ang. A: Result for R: 1.09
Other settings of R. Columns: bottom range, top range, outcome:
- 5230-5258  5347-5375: 1.09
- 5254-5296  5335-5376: 1.06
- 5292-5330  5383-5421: 1.03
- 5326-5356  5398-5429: 1.01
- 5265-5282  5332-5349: 1.07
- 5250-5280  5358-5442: 1.11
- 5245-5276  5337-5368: 1.12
